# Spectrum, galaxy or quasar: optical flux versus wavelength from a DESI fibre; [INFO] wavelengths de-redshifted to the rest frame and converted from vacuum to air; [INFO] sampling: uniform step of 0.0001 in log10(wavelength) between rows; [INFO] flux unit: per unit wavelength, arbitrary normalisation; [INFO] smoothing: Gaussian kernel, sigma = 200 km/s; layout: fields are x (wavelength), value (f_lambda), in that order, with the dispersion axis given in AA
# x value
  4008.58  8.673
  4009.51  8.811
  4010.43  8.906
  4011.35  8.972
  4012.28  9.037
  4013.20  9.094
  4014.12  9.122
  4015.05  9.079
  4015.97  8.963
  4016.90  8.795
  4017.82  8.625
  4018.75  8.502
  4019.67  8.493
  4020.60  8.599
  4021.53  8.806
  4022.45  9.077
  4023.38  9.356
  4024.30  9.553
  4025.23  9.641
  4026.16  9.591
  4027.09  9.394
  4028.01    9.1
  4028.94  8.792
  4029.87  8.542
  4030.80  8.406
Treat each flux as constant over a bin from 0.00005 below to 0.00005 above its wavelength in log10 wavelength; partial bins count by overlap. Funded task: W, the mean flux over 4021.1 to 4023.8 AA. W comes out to 9.09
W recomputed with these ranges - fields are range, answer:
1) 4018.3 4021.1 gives 8.53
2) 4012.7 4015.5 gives 9.11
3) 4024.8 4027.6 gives 9.54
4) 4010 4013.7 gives 9.02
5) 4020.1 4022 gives 8.69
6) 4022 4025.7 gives 9.4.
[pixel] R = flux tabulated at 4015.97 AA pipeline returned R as 8.963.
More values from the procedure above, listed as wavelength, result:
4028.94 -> 8.792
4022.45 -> 9.077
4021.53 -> 8.806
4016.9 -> 8.795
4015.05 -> 9.079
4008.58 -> 8.673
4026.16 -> 9.591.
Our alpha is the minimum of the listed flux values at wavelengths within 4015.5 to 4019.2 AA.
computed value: 8.502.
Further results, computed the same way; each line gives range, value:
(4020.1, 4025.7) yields 8.599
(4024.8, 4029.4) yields 8.792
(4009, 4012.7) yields 8.811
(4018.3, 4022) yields 8.493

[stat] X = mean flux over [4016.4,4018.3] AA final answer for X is 8.69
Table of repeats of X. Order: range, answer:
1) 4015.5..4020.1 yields 8.69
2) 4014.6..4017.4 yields 8.95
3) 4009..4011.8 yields 8.89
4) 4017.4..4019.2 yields 8.54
